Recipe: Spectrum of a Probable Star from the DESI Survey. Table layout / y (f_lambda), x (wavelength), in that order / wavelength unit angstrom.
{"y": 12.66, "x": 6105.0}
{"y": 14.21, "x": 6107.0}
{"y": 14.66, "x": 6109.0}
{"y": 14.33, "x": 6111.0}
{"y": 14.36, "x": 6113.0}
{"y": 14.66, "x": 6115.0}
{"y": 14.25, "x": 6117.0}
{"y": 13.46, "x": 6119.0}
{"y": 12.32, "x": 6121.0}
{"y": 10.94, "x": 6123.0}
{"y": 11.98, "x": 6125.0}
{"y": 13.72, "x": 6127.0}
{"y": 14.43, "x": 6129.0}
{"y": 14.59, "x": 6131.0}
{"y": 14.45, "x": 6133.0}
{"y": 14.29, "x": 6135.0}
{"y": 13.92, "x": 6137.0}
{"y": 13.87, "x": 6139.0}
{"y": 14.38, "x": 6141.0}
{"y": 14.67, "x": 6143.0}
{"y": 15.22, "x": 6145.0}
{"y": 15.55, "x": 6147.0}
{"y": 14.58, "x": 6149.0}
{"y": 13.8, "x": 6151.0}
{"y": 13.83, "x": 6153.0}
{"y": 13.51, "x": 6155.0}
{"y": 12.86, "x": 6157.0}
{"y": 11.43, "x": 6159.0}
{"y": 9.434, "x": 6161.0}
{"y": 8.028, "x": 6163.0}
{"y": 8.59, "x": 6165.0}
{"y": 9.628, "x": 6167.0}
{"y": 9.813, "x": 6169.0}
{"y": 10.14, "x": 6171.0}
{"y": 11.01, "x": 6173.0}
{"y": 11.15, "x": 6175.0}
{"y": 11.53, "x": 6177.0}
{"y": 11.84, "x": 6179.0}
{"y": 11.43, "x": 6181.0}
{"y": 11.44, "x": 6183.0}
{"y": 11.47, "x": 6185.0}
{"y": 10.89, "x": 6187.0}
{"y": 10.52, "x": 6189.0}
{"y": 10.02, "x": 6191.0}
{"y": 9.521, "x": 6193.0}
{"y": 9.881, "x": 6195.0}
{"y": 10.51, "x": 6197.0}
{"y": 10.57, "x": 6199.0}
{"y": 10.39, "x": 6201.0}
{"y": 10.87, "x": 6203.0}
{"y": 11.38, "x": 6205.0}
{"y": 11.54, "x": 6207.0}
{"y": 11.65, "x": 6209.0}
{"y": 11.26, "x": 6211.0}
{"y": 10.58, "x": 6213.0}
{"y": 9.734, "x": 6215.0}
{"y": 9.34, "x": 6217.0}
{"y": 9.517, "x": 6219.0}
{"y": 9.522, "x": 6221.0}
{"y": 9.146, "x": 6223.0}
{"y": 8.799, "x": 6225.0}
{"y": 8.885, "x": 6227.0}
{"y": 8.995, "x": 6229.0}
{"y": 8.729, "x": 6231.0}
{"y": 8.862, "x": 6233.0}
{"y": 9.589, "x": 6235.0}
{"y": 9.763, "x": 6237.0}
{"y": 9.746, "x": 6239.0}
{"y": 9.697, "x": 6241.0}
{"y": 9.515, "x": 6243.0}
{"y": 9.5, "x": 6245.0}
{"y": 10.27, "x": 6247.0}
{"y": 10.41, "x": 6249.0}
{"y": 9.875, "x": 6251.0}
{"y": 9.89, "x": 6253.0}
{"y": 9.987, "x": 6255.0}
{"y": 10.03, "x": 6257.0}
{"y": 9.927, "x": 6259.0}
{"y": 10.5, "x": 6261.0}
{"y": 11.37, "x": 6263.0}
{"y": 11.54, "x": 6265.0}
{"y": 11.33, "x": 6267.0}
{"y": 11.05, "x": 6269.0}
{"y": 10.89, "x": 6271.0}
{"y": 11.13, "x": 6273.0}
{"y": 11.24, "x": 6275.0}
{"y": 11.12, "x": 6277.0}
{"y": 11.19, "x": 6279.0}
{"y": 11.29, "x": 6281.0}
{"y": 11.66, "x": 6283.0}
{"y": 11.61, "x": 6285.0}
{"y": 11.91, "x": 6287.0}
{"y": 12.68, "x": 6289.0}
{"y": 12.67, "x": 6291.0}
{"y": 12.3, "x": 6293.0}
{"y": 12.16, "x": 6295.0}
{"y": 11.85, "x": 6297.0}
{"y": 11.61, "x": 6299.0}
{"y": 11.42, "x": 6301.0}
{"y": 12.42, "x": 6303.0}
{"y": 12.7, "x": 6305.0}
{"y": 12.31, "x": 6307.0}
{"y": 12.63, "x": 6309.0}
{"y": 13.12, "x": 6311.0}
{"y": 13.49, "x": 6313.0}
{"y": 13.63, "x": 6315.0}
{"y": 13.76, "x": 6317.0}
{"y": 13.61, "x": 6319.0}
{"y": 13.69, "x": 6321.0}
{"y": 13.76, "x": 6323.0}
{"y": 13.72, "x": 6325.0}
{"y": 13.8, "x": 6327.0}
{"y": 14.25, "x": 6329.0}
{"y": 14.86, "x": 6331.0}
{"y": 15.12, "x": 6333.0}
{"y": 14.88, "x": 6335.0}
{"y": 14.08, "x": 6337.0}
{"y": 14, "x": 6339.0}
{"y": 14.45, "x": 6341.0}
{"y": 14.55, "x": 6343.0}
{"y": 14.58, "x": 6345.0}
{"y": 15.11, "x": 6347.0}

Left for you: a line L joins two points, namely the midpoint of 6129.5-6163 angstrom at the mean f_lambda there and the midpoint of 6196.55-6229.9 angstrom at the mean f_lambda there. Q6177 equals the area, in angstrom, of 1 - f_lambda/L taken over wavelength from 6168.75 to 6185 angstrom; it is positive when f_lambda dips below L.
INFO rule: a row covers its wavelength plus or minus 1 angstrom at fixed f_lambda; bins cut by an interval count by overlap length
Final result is 1.2 angstrom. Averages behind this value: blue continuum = 13.6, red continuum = 10.2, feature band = 11.1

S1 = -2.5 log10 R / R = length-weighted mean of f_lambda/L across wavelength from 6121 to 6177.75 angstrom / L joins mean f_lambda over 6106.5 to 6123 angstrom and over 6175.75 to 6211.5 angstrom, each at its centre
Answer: 0.00 mag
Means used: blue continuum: 13.8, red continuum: 10.9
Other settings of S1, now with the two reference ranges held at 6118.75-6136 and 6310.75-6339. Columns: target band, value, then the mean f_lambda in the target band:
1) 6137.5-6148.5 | -0.10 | 14.7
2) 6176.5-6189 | 0.19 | 11.4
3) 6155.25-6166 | 0.29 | 10.3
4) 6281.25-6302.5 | 0.16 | 12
